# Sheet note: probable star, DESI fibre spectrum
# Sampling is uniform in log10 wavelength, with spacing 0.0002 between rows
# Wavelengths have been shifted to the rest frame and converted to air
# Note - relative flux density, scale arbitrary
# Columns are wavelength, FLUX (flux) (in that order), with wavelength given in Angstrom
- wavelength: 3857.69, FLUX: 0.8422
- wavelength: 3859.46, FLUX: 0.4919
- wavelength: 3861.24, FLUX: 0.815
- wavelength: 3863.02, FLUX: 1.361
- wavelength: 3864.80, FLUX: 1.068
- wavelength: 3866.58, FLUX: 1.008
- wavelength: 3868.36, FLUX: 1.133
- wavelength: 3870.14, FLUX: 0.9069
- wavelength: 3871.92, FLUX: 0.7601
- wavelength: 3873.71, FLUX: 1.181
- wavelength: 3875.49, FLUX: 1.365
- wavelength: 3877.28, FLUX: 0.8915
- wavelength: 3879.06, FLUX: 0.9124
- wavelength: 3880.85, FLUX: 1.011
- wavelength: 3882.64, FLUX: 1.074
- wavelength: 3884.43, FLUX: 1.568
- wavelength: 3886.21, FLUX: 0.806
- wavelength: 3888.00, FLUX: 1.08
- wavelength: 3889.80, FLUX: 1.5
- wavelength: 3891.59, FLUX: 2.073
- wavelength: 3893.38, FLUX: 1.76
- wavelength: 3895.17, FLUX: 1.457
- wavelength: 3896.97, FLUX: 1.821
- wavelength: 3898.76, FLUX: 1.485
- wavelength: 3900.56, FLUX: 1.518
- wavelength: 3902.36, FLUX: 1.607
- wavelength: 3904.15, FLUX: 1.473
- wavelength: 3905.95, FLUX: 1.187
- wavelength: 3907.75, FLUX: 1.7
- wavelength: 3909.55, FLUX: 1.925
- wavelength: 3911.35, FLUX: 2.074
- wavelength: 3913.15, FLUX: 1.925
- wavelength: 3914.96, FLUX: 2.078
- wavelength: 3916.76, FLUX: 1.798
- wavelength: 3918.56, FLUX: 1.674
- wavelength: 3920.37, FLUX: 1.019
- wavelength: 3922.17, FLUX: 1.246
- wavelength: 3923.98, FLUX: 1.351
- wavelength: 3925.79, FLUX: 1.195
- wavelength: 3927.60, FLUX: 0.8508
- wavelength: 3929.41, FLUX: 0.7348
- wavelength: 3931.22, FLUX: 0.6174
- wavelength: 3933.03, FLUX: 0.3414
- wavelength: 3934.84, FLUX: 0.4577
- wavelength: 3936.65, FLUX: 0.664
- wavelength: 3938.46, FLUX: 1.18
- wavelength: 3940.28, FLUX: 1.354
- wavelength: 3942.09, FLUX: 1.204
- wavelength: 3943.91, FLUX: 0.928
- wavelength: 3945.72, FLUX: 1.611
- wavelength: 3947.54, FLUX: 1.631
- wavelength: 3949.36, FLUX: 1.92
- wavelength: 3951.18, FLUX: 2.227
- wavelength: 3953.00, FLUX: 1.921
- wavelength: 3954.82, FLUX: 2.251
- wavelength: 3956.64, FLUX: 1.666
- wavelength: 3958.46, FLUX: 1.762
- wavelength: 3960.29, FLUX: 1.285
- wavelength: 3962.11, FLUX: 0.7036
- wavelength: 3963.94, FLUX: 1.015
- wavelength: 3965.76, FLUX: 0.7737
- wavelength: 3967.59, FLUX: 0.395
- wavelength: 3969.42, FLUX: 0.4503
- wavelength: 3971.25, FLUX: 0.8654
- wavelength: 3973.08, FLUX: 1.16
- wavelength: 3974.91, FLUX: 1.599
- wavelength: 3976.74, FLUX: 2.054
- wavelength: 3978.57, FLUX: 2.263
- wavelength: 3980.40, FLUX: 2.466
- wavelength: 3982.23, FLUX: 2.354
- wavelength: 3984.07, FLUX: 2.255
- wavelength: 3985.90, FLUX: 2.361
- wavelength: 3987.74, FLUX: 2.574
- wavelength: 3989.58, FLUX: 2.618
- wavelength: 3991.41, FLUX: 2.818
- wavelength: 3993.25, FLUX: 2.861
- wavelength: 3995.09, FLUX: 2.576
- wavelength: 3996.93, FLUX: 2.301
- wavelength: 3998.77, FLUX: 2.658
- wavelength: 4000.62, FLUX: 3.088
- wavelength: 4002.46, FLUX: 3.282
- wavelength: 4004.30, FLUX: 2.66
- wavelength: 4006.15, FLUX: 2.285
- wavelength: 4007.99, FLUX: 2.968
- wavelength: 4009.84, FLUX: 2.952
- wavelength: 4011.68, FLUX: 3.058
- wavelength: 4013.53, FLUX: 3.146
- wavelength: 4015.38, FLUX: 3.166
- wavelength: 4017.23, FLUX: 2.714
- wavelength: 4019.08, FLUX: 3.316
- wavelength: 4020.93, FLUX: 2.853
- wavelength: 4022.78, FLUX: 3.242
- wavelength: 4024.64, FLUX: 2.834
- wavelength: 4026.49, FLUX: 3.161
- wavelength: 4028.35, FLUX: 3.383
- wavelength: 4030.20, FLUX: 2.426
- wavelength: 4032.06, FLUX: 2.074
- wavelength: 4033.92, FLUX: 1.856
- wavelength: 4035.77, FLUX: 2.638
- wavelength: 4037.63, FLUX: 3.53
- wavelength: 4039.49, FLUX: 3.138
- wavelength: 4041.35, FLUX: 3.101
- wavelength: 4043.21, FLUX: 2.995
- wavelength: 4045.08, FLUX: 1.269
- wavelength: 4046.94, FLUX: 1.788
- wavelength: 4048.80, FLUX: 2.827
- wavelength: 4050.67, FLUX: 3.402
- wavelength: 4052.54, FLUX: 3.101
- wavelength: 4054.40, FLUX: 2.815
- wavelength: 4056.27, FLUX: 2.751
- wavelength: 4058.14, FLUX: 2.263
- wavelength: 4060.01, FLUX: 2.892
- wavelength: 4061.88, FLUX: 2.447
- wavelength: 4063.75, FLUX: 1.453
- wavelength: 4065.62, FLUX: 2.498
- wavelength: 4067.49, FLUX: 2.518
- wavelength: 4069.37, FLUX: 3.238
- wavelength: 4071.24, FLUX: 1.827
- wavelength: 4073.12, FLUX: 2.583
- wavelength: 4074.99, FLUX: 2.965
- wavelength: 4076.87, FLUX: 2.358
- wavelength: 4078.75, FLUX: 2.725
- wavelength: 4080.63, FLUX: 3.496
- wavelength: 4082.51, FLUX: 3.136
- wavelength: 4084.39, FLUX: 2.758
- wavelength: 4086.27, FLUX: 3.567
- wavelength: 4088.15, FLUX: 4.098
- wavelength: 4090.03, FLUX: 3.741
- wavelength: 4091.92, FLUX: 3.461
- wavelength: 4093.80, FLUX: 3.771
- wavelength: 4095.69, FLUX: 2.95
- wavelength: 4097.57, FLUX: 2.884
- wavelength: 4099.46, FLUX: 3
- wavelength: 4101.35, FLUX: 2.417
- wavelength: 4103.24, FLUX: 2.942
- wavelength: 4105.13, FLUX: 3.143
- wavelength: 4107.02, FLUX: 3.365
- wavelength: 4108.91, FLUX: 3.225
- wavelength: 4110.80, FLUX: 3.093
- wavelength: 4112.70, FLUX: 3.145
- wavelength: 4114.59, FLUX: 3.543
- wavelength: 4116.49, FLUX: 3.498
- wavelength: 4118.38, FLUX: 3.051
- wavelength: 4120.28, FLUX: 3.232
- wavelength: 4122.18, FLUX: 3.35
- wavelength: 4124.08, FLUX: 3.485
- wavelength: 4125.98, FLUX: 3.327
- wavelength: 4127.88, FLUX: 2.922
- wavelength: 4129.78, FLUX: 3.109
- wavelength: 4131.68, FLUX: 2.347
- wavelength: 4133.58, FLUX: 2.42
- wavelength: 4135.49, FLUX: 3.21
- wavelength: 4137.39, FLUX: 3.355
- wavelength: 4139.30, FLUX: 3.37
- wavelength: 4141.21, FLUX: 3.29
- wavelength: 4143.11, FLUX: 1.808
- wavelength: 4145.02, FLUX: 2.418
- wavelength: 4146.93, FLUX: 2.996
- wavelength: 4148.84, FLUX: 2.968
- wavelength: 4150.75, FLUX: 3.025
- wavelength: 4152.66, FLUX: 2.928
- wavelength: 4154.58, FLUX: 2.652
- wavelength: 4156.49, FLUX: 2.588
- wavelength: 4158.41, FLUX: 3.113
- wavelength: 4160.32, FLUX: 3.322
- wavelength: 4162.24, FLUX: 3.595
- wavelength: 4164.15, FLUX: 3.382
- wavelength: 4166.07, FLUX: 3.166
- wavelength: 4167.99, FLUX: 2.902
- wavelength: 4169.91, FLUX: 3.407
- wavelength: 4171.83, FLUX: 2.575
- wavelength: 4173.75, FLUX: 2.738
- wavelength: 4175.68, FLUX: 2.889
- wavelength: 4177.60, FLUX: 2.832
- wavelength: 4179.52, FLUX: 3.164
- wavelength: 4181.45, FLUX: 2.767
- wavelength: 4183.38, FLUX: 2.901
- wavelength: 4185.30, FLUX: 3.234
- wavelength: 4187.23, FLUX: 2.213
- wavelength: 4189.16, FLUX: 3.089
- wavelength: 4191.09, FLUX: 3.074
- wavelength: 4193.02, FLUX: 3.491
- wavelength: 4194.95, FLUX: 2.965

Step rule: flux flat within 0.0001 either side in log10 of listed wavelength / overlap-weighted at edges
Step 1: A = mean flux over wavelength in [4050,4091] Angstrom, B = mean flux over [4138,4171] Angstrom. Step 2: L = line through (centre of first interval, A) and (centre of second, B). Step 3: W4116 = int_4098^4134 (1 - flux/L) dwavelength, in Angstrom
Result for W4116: -2.0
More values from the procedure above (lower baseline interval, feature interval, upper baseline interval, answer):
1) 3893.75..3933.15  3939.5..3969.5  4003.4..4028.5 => 9.5 Angstrom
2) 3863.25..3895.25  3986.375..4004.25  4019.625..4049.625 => -3.2 Angstrom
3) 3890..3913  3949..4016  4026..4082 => 2.8 Angstrom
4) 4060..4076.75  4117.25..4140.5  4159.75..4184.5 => -2.5 Angstrom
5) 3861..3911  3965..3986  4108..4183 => 4.0 Angstrom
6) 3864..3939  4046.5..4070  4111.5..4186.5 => -2.4 Angstrom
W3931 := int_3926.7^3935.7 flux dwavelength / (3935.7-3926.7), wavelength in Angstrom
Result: 0.601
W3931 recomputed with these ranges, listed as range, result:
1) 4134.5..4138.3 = 3.27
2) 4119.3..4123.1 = 3.28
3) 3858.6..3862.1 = 0.653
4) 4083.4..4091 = 3.54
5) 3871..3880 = 1.02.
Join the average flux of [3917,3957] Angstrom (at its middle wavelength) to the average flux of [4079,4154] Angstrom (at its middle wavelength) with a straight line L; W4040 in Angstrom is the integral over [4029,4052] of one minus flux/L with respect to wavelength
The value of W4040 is -2.6 Angstrom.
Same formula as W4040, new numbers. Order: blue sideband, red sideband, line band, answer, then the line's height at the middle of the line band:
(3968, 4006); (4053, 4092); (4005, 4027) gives -4.75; 2.44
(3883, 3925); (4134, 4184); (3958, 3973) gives 7.92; 1.9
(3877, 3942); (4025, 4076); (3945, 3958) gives -1.36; 1.71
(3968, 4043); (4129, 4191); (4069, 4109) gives -4.39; 2.77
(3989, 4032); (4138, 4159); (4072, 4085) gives 0.02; 2.85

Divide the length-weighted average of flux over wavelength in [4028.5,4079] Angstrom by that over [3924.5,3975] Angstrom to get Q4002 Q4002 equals 2.2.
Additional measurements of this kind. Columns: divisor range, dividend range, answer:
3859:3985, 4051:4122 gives 2.21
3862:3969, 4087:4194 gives 2.35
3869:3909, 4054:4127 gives 2.26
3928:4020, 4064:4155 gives 1.58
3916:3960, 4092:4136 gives 2.37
